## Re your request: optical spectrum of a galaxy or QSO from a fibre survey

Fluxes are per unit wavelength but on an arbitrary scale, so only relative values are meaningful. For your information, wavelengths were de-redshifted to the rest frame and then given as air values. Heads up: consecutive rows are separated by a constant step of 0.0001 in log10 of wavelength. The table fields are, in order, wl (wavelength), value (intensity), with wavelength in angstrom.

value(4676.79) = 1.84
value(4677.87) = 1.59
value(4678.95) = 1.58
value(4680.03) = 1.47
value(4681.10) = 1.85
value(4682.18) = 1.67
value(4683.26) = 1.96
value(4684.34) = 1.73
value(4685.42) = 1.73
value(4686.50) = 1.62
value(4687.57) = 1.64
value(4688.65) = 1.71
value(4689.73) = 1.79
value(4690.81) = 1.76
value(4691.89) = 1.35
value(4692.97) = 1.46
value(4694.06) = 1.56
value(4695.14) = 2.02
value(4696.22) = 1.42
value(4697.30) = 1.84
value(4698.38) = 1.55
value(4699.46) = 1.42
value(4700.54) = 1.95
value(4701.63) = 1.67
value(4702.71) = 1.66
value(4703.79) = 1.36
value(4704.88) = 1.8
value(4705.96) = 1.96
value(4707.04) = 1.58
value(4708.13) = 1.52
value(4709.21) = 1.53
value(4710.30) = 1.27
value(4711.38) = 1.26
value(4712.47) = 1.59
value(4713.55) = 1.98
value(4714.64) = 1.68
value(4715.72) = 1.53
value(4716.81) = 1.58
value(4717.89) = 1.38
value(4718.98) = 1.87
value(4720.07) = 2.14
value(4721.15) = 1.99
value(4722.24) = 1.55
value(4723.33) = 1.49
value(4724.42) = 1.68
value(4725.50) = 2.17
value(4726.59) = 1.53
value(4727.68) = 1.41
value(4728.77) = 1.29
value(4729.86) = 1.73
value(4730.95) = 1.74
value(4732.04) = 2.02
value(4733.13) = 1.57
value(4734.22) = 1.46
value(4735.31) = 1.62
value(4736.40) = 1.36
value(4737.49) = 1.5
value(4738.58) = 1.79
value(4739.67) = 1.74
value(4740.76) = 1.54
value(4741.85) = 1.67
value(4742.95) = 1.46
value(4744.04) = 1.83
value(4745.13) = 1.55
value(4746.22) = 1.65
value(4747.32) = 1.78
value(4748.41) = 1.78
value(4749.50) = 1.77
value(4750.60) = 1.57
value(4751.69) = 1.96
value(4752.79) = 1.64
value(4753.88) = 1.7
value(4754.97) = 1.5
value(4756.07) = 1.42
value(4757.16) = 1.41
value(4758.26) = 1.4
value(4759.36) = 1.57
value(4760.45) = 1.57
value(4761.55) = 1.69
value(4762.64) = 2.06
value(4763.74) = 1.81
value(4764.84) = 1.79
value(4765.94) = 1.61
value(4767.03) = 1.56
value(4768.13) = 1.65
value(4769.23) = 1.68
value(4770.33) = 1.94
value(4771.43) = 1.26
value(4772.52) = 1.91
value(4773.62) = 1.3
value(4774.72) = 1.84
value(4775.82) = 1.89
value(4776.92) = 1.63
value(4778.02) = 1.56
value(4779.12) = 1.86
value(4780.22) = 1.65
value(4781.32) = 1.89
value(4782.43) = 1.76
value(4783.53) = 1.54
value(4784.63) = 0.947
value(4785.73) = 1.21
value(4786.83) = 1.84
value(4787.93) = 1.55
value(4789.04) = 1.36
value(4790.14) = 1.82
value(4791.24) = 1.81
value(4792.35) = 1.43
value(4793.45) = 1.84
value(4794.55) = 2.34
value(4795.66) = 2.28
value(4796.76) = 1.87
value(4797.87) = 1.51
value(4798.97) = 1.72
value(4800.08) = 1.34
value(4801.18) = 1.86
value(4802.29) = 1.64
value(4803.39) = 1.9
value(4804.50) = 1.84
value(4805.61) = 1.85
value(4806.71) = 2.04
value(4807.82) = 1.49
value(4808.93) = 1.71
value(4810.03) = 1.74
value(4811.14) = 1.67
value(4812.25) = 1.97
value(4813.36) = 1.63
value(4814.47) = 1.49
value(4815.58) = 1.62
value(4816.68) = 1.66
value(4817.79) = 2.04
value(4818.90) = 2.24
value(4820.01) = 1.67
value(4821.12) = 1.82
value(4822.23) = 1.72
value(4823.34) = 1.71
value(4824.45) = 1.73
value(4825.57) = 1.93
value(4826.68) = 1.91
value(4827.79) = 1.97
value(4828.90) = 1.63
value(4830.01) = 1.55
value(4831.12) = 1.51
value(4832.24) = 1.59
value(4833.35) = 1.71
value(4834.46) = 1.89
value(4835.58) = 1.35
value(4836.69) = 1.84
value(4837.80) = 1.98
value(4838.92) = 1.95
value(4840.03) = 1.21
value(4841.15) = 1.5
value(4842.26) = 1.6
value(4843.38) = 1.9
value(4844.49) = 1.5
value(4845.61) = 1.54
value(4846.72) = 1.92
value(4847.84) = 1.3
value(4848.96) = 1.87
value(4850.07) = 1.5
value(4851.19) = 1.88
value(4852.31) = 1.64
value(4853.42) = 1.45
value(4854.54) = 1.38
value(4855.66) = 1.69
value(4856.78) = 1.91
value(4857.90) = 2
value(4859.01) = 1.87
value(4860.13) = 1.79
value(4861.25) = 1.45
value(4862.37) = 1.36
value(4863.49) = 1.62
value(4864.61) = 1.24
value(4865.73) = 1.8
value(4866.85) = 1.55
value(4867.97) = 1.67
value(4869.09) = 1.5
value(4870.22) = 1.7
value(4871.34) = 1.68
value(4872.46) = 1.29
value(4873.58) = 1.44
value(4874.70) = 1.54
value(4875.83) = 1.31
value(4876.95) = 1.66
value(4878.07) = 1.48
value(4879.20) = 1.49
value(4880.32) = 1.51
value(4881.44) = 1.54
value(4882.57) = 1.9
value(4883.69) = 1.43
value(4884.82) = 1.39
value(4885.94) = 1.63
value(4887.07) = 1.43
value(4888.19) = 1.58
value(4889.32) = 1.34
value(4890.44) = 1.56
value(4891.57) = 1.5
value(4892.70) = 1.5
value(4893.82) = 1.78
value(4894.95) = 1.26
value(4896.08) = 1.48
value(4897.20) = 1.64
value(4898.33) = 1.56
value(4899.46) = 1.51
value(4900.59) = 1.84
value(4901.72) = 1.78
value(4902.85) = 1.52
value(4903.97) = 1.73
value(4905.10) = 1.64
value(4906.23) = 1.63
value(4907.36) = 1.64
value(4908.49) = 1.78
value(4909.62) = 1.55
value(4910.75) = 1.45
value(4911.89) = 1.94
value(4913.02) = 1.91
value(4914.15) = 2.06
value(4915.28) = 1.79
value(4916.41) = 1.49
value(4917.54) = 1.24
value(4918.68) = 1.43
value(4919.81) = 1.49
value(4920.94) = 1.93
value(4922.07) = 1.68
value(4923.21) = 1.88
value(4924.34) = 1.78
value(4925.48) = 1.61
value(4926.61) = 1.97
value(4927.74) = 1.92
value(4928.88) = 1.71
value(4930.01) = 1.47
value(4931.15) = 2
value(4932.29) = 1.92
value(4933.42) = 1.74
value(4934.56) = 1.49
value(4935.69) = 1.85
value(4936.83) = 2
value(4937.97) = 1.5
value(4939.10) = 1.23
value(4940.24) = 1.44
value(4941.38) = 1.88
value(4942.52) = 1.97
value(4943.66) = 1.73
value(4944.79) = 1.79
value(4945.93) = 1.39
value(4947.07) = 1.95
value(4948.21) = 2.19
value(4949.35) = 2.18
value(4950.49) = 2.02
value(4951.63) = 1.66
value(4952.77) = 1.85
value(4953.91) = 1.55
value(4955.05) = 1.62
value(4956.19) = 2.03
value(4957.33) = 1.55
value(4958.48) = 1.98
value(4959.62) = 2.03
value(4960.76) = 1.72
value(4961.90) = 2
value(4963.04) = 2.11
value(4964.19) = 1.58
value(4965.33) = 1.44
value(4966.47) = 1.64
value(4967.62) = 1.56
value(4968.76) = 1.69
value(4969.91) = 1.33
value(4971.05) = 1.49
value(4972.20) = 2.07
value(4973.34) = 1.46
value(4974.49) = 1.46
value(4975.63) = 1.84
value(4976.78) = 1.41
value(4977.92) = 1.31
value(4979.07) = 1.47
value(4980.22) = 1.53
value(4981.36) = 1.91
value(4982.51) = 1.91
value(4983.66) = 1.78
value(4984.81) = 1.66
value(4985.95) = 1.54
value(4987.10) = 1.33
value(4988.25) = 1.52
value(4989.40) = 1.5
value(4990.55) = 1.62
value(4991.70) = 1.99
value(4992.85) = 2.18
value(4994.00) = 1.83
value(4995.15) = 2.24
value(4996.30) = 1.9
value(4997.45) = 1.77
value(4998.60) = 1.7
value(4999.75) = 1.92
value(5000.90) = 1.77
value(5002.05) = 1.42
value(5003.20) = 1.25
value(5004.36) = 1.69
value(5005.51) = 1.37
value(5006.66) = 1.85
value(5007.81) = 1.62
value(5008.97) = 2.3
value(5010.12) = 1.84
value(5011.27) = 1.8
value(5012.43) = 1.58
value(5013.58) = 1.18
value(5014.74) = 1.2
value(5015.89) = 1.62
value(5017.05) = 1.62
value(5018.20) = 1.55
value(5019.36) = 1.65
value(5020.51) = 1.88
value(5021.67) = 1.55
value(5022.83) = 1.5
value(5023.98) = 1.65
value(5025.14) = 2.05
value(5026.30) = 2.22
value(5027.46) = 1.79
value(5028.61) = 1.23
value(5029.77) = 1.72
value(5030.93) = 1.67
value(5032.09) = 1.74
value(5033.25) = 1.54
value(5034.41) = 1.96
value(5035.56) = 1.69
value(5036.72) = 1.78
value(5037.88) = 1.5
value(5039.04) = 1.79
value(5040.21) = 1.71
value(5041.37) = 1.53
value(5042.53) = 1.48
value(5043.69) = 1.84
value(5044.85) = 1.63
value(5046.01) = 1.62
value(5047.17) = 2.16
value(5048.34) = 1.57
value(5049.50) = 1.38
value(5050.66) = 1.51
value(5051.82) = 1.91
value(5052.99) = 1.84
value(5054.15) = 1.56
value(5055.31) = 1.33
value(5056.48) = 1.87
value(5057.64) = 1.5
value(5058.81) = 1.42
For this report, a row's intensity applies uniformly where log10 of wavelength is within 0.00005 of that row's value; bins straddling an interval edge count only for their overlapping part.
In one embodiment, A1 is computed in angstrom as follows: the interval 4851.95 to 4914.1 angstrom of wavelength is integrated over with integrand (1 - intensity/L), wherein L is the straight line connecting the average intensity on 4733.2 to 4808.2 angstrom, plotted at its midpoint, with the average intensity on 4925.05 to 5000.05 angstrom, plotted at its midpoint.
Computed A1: 4.19 angstrom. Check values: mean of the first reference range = 1.67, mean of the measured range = 1.59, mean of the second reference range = 1.74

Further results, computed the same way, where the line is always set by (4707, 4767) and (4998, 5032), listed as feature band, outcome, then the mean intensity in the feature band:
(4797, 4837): -2.15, 1.74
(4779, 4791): 0.47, 1.58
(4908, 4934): -1.13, 1.73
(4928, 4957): -1.91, 1.77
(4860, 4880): 1.52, 1.53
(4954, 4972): -0.67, 1.72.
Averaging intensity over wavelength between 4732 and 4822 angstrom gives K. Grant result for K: 1.69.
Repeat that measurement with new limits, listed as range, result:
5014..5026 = 1.63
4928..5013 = 1.73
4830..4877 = 1.62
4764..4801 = 1.68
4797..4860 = 1.72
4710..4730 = 1.64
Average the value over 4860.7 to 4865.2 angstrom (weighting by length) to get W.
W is 1.42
